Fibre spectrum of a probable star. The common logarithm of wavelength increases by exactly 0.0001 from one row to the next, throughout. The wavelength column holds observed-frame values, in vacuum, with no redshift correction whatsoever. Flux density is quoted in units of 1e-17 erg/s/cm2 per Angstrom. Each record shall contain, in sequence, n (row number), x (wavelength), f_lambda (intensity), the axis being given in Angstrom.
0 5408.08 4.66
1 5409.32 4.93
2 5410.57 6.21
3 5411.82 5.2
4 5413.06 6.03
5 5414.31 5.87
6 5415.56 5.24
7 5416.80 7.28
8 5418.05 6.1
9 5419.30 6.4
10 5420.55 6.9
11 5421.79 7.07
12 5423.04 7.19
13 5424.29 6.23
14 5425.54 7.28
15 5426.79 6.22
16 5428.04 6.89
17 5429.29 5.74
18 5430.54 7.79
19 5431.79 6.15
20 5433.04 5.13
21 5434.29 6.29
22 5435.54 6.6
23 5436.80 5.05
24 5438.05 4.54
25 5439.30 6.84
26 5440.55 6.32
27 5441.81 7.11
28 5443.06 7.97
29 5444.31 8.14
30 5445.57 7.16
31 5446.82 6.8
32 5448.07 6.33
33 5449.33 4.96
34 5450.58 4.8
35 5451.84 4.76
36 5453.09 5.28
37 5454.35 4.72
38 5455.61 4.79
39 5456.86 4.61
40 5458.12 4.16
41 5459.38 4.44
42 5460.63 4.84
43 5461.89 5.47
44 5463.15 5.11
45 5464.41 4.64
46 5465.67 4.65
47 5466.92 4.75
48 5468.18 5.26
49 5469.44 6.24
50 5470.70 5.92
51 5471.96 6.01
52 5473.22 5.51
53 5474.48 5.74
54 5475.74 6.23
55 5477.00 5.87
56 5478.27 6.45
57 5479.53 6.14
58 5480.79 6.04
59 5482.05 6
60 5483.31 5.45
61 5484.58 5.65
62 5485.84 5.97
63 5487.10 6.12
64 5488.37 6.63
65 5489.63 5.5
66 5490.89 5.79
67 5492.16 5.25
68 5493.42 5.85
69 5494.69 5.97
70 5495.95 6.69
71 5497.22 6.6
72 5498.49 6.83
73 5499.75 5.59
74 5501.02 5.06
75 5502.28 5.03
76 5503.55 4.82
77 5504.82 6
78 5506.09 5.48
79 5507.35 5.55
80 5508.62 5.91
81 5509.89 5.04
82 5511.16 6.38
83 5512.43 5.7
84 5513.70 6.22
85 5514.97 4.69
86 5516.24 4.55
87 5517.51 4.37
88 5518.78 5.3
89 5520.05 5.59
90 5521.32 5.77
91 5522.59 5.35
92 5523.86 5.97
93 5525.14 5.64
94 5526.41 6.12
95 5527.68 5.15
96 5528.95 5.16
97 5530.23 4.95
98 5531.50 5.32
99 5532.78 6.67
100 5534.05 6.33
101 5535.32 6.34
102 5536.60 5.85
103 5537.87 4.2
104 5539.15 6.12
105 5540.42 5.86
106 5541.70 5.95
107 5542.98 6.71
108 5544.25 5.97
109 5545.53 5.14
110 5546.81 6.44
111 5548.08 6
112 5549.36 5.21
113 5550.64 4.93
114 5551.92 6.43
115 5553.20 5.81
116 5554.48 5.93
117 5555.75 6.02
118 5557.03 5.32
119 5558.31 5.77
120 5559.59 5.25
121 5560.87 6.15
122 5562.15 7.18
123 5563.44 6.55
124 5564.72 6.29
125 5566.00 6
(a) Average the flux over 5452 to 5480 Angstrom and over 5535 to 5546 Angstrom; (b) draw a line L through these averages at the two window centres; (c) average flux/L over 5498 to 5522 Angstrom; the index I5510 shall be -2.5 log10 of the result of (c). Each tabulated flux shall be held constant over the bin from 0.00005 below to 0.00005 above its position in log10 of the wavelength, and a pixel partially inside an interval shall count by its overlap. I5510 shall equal 0.02 mag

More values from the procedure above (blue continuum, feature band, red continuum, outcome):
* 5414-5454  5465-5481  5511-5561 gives 0.06 mag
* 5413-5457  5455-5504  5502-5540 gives 0.05 mag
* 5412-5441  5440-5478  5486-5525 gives 0.08 mag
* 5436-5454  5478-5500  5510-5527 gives -0.05 mag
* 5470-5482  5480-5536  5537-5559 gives 0.04 mag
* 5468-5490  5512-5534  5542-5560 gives 0.07 mag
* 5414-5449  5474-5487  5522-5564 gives 0.04 mag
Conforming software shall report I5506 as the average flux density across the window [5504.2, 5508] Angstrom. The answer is 5.68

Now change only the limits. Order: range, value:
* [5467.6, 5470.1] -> 5.76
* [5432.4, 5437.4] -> 5.77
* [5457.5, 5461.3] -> 4.49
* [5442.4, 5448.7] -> 7.29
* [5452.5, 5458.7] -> 4.71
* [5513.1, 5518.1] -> 4.95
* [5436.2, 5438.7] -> 4.82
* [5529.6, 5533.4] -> 5.64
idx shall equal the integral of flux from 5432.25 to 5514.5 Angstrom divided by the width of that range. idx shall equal 5.73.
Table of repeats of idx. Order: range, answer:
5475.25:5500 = 6.04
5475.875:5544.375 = 5.73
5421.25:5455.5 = 6.25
